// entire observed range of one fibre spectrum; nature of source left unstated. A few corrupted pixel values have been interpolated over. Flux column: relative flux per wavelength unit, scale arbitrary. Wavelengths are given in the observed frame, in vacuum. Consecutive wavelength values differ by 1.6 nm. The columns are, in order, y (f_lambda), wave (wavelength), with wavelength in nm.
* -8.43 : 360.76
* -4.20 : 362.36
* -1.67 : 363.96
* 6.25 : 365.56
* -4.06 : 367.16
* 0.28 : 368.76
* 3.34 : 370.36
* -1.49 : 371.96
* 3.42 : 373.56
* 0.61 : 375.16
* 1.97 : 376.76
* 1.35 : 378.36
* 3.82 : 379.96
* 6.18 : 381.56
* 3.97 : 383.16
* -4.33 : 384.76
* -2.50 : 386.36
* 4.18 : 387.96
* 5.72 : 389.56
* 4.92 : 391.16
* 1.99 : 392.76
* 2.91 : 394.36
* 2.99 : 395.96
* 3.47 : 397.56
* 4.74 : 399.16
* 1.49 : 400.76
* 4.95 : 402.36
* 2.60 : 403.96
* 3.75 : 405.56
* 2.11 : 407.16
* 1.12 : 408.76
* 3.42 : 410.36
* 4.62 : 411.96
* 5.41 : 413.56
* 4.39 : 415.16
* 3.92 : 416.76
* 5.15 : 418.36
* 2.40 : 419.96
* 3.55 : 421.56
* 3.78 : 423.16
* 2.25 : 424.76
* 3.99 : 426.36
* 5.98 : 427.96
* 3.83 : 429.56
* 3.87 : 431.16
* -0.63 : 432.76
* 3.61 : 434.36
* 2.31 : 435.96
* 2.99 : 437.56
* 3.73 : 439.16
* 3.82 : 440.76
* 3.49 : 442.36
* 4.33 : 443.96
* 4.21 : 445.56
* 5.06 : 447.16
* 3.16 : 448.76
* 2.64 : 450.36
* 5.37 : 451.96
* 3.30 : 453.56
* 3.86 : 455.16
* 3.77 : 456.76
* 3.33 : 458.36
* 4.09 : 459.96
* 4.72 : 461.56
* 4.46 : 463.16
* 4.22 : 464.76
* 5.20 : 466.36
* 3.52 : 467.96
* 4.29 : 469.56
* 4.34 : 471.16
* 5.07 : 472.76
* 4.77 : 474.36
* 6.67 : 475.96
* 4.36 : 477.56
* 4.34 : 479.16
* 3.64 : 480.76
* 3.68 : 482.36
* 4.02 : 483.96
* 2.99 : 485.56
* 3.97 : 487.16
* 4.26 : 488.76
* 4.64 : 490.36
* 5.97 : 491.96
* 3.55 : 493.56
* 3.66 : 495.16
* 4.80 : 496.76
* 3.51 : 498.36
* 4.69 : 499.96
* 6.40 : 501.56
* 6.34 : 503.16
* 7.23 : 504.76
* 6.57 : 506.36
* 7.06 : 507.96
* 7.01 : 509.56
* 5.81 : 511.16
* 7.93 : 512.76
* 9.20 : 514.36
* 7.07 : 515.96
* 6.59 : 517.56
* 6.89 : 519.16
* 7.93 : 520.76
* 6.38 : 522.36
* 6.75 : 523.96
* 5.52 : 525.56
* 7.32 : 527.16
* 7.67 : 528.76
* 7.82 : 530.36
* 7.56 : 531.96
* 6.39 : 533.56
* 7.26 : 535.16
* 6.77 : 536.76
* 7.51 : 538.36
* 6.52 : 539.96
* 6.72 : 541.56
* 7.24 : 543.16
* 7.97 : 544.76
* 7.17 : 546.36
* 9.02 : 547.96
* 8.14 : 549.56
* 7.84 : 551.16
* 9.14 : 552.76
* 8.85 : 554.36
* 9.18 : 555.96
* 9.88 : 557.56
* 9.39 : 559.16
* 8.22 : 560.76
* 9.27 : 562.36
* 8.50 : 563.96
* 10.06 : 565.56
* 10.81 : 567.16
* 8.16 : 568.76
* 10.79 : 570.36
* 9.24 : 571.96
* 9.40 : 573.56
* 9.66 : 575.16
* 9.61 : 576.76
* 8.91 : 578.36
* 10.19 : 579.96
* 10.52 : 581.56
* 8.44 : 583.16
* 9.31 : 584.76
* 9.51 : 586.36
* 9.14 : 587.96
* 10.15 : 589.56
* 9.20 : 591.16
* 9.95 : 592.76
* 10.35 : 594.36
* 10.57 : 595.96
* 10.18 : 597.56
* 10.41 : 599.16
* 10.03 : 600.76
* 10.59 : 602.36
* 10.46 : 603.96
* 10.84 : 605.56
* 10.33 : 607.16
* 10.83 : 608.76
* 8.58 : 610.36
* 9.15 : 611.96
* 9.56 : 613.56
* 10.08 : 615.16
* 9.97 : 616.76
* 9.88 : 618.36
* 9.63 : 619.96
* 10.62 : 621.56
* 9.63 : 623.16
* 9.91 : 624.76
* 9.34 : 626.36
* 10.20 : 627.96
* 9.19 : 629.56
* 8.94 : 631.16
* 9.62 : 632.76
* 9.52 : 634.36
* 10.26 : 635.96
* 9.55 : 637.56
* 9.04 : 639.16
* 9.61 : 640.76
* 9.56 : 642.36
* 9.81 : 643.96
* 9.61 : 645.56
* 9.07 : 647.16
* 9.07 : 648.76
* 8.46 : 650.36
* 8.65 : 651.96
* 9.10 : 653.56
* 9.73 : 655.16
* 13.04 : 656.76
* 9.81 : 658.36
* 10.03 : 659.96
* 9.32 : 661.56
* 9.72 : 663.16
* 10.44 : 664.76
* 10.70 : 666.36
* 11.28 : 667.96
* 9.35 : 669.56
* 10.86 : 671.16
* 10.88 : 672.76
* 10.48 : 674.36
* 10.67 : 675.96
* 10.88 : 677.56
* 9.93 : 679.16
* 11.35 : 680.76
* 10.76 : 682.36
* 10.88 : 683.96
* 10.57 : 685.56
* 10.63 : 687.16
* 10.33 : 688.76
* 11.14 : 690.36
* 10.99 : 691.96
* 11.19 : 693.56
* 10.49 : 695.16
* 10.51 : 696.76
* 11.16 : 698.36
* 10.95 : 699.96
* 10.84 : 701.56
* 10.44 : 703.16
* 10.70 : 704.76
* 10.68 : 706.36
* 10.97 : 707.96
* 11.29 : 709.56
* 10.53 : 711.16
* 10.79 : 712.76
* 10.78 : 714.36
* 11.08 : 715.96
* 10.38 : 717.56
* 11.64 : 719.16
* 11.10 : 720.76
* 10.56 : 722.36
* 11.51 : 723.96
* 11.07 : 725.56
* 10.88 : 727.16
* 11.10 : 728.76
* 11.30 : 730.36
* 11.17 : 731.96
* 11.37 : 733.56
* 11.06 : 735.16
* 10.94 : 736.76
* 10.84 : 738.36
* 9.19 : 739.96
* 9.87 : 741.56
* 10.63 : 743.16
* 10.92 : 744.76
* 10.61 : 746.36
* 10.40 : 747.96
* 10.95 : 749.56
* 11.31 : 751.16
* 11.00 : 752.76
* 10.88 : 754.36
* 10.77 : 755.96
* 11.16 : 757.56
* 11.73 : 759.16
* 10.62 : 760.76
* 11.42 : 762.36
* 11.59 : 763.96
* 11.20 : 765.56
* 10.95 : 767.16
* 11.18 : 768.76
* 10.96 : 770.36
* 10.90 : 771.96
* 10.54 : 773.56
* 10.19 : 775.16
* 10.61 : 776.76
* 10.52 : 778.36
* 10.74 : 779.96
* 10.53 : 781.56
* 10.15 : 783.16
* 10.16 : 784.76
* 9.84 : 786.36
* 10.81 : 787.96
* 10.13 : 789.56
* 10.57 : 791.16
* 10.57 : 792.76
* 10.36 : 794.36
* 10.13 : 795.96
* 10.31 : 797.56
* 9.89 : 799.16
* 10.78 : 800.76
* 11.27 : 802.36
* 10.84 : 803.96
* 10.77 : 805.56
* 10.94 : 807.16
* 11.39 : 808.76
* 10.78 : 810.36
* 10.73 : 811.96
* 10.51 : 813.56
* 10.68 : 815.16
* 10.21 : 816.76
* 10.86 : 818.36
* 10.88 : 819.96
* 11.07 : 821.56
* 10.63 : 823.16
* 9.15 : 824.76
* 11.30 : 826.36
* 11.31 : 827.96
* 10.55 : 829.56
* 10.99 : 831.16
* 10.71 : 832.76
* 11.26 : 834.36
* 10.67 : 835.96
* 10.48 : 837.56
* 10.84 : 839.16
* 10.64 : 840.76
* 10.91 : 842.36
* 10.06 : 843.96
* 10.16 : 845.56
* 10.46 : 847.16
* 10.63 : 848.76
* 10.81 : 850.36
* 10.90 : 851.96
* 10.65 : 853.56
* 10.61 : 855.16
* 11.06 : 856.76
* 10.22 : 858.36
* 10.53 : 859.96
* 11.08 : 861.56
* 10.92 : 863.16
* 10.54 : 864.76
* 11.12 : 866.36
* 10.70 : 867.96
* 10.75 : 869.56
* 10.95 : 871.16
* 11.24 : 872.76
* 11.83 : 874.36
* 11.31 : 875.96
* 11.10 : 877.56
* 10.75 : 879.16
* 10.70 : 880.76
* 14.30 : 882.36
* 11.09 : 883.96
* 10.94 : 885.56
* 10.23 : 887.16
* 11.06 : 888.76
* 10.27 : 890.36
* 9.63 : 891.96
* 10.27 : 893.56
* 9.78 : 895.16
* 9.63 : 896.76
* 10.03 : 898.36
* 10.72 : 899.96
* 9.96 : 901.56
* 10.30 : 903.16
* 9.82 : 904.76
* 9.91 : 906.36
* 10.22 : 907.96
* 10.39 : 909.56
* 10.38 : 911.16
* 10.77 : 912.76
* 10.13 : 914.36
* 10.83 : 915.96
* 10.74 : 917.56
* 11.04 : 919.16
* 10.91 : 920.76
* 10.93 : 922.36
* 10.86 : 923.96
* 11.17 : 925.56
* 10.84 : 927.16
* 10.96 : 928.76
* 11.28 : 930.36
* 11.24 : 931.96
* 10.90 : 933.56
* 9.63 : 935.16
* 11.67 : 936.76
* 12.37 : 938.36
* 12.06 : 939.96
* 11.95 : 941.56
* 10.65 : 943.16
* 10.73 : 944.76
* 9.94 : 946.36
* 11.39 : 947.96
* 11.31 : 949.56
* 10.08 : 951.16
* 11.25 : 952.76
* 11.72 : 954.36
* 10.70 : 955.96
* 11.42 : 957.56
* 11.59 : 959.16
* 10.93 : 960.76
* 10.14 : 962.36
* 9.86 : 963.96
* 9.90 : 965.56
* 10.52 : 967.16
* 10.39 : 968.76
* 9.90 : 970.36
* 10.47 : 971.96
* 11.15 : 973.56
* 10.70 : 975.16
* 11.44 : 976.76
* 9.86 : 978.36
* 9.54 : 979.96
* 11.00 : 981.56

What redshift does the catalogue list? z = 0.26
